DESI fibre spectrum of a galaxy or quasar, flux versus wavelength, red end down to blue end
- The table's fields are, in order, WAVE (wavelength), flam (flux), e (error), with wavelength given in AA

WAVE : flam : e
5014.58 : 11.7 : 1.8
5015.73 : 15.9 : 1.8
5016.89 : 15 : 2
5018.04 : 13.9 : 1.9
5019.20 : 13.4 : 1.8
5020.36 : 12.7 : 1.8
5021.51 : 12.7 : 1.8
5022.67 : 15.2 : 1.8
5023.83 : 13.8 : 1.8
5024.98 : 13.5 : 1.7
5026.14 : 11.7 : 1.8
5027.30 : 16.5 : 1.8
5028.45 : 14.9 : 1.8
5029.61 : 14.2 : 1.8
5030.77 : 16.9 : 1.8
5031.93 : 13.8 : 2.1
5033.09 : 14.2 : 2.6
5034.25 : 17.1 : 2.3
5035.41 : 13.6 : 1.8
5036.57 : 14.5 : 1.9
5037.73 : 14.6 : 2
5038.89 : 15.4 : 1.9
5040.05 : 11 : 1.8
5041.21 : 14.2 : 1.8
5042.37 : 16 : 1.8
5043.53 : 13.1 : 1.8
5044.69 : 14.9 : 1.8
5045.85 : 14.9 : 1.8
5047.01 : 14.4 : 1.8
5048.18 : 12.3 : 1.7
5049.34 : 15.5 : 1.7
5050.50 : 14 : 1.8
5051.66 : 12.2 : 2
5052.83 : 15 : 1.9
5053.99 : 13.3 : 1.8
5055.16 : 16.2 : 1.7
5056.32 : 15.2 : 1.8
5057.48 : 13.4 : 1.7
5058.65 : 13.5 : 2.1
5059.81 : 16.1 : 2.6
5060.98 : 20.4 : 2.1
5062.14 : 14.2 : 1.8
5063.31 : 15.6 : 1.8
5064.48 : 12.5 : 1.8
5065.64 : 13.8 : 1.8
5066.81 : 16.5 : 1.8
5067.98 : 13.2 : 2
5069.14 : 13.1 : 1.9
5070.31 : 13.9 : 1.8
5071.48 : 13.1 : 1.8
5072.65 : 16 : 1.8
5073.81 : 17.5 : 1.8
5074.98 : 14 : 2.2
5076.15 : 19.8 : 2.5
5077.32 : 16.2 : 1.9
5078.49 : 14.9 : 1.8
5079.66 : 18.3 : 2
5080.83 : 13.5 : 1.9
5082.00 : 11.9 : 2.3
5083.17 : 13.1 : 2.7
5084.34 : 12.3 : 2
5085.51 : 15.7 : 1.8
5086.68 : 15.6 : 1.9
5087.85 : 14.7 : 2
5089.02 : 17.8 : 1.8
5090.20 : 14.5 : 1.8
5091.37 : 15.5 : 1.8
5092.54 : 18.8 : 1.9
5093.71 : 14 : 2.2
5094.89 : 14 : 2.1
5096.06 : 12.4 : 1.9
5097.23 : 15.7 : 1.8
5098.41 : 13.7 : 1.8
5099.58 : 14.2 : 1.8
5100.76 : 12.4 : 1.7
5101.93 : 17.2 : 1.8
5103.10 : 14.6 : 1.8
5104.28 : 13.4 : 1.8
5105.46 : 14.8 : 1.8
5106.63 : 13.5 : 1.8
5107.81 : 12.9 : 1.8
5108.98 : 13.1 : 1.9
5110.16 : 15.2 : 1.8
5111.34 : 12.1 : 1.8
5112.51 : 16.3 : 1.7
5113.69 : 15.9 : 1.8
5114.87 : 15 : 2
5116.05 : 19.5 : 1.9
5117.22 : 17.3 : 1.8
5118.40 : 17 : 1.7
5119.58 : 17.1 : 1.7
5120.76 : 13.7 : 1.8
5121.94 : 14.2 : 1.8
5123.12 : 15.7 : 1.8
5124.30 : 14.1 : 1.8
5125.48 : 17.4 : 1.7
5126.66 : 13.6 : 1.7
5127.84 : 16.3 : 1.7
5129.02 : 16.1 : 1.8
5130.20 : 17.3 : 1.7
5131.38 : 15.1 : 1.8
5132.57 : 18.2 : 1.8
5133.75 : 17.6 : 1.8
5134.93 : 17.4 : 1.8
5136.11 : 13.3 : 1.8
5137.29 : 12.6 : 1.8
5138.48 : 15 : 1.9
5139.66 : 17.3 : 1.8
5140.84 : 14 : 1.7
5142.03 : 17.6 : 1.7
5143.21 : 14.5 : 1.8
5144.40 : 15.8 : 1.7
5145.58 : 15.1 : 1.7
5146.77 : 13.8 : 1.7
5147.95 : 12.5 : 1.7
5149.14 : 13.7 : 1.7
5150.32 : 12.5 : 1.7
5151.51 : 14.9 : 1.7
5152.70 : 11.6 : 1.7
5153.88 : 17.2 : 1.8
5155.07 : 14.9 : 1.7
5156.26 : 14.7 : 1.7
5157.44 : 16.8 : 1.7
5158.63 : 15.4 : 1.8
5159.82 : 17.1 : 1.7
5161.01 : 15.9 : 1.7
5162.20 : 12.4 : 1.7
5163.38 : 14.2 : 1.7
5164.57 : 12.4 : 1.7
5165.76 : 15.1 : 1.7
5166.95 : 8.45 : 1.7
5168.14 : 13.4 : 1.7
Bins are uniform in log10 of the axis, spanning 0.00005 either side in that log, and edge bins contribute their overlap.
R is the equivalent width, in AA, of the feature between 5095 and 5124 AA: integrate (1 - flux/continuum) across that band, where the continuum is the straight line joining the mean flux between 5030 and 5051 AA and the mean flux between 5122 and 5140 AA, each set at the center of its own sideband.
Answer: 1.1 AA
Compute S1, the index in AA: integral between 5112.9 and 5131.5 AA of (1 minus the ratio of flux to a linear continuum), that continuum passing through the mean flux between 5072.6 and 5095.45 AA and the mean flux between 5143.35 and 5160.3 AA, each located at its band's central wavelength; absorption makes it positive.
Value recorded -1.2 AA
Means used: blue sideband 15.4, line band 16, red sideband 14.7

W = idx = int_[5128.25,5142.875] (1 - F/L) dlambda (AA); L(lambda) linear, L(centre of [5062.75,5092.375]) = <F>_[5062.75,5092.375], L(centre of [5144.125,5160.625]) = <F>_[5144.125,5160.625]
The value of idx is -1.2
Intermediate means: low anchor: 15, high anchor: 14.7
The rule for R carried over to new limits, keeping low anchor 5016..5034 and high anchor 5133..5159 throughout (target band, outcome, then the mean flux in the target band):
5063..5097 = -0.8 AA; 14.9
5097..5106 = 0.1 AA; 14.4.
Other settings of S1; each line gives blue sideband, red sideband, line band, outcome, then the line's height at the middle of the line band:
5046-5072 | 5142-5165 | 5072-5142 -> -3.7 AA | 14.5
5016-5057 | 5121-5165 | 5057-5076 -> -0.5 AA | 14.5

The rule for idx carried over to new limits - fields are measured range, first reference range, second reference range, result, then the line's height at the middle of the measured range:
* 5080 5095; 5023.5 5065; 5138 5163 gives -0.1 AA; 14.7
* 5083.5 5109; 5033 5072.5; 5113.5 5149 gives 0.9 AA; 15.1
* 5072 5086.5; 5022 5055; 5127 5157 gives -0.6 AA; 14.7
